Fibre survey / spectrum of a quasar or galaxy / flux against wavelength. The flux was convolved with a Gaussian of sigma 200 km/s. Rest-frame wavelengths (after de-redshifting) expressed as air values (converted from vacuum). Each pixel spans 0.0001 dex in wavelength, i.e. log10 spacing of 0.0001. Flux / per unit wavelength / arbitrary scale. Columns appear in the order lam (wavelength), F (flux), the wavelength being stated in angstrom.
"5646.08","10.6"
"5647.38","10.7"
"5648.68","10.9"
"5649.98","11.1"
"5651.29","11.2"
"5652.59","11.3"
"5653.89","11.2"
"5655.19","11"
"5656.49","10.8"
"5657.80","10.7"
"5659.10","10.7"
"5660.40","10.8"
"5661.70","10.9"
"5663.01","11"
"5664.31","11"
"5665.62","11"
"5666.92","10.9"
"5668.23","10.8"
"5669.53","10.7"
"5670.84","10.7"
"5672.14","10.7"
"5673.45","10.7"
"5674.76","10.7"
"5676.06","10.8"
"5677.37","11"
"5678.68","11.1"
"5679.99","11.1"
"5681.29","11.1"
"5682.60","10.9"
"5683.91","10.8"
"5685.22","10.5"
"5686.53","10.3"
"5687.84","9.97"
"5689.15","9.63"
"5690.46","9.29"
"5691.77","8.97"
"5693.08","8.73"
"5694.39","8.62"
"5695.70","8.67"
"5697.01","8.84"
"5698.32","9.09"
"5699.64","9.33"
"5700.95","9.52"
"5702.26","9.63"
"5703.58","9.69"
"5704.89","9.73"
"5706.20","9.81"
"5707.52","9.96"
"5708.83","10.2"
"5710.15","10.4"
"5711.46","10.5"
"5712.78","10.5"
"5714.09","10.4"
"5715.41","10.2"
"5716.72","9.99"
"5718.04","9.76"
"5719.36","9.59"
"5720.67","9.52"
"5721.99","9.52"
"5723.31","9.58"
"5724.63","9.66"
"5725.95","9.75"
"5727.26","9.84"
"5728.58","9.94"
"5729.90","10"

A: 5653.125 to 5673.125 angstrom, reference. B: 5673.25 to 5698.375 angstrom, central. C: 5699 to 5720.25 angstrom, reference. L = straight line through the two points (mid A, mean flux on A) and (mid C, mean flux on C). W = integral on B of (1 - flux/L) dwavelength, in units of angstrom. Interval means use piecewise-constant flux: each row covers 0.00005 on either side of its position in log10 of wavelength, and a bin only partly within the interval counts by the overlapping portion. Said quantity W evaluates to 0.9 angstrom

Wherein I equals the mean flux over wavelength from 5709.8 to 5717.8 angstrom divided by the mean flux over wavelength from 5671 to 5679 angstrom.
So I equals 1.0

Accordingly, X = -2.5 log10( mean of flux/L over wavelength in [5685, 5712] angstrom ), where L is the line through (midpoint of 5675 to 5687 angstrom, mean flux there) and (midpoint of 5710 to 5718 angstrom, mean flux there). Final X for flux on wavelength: 0.11 mag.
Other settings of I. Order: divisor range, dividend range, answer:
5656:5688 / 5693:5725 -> 0.90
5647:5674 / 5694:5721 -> 0.89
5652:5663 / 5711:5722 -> 0.92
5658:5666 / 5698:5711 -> 0.90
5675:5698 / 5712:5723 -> 0.99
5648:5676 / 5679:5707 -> 0.89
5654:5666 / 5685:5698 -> 0.86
